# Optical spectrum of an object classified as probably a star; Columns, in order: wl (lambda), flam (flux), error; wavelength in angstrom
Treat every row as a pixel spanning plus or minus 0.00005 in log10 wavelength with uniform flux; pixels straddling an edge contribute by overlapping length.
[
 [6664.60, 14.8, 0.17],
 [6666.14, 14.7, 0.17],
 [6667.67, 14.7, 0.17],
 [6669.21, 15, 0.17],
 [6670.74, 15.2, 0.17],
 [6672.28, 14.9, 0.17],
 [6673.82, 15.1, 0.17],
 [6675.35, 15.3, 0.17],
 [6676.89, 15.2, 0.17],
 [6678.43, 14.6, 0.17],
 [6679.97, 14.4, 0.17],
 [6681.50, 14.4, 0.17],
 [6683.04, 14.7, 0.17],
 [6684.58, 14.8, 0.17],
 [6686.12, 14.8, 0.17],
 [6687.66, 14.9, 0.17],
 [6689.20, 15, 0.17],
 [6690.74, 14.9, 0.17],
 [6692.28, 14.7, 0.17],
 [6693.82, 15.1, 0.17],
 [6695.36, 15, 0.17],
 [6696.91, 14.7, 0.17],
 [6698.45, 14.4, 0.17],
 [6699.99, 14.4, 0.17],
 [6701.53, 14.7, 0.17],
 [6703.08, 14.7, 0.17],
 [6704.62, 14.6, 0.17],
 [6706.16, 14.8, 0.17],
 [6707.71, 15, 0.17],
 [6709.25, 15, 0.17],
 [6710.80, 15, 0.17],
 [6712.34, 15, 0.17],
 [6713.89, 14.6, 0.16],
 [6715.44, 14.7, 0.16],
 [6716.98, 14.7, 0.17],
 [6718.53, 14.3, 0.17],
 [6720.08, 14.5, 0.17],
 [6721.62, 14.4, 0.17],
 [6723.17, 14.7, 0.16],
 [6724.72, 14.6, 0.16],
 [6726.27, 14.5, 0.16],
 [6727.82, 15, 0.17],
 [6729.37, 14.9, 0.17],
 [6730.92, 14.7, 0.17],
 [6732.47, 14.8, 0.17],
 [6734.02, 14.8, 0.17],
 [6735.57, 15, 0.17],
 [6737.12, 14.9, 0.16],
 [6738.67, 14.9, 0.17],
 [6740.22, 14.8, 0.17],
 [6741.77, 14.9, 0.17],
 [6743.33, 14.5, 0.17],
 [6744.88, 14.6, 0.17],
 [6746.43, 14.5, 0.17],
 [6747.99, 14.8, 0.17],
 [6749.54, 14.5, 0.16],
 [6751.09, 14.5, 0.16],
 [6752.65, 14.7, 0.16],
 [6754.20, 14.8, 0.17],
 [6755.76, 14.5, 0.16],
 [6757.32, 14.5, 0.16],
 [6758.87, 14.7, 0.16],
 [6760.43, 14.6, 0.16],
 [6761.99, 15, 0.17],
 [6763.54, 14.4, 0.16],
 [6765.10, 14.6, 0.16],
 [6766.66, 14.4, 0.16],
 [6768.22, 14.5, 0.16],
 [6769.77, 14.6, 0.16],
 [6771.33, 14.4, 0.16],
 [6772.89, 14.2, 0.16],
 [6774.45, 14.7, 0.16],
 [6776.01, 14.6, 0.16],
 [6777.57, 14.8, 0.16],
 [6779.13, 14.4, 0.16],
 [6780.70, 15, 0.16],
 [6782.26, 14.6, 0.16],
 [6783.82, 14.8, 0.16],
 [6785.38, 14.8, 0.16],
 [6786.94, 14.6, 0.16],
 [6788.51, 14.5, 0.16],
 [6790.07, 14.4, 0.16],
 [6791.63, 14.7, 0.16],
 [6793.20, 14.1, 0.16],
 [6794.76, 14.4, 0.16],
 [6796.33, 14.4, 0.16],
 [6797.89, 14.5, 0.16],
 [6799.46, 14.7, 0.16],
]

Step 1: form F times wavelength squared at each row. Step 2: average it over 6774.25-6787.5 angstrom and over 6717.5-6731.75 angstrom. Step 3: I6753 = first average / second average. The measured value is 1.0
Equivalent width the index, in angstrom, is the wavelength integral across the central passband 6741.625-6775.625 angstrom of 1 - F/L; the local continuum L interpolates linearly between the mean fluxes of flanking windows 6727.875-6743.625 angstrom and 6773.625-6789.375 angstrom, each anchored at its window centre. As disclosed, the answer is 0.4 angstrom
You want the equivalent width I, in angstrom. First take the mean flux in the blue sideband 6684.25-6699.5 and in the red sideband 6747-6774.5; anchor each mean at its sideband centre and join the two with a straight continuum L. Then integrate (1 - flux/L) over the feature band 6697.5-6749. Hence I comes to 0.0 angstrom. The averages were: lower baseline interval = 14.8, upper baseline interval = 14.6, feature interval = 14.7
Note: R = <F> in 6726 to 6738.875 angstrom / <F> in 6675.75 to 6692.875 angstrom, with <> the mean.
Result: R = 1.0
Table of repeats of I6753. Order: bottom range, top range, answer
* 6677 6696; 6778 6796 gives 1.01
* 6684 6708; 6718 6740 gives 1.01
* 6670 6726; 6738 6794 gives 1.01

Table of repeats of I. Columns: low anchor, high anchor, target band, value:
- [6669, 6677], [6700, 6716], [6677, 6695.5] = 0.3 angstrom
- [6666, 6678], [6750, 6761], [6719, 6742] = 0.0 angstrom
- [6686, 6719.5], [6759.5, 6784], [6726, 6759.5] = -0.1 angstrom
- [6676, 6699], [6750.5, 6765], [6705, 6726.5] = 0.0 angstrom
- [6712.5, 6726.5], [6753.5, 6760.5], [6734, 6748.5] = -0.2 angstrom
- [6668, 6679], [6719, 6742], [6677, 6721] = 0.5 angstrom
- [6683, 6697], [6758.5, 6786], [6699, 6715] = 0.0 angstrom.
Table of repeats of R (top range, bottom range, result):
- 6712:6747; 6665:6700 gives 0.99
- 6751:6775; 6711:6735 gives 0.99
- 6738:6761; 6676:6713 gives 0.99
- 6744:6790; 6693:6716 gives 0.99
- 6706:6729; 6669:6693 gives 0.99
